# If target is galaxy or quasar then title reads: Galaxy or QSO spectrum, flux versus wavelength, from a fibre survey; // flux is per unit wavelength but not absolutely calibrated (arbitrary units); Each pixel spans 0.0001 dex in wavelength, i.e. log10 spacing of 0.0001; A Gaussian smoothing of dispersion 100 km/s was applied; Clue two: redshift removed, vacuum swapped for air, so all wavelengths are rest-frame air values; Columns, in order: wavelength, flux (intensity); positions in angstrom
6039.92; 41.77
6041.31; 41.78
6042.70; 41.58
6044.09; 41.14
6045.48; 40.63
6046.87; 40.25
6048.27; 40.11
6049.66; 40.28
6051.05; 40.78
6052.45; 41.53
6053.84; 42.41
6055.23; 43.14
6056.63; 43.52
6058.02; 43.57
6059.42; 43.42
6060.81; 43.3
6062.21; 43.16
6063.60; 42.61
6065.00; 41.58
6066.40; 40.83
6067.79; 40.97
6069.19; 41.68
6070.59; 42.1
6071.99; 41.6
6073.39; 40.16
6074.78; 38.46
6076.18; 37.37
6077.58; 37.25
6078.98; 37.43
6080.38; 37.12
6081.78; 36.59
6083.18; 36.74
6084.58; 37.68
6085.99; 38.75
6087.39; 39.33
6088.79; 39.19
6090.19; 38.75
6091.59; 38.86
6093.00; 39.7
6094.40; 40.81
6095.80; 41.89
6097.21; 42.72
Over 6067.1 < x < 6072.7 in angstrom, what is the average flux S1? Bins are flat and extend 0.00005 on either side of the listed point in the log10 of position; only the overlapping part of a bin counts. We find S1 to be 41.5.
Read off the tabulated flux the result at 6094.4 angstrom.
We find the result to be 40.81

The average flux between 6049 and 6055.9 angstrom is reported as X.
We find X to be 41.7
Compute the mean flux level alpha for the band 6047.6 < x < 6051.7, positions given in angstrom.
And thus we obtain 40.4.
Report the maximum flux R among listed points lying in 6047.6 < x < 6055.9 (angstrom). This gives 43.14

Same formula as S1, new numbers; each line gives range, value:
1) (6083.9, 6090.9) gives 38.7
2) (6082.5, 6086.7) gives 37.7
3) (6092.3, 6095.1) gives 40.3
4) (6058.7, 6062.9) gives 43.3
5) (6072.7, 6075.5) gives 39.4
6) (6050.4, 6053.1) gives 41.1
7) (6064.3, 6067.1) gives 41.2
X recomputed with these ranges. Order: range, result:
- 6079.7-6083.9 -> 36.8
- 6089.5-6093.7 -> 39.1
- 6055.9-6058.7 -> 43.5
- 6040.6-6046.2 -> 41.3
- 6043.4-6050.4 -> 40.5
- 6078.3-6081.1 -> 37.3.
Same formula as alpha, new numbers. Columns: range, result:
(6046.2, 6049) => 40.1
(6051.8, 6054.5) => 42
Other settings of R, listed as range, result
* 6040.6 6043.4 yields 41.78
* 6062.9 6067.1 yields 42.61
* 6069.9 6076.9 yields 42.1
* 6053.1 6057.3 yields 43.52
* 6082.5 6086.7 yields 38.75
